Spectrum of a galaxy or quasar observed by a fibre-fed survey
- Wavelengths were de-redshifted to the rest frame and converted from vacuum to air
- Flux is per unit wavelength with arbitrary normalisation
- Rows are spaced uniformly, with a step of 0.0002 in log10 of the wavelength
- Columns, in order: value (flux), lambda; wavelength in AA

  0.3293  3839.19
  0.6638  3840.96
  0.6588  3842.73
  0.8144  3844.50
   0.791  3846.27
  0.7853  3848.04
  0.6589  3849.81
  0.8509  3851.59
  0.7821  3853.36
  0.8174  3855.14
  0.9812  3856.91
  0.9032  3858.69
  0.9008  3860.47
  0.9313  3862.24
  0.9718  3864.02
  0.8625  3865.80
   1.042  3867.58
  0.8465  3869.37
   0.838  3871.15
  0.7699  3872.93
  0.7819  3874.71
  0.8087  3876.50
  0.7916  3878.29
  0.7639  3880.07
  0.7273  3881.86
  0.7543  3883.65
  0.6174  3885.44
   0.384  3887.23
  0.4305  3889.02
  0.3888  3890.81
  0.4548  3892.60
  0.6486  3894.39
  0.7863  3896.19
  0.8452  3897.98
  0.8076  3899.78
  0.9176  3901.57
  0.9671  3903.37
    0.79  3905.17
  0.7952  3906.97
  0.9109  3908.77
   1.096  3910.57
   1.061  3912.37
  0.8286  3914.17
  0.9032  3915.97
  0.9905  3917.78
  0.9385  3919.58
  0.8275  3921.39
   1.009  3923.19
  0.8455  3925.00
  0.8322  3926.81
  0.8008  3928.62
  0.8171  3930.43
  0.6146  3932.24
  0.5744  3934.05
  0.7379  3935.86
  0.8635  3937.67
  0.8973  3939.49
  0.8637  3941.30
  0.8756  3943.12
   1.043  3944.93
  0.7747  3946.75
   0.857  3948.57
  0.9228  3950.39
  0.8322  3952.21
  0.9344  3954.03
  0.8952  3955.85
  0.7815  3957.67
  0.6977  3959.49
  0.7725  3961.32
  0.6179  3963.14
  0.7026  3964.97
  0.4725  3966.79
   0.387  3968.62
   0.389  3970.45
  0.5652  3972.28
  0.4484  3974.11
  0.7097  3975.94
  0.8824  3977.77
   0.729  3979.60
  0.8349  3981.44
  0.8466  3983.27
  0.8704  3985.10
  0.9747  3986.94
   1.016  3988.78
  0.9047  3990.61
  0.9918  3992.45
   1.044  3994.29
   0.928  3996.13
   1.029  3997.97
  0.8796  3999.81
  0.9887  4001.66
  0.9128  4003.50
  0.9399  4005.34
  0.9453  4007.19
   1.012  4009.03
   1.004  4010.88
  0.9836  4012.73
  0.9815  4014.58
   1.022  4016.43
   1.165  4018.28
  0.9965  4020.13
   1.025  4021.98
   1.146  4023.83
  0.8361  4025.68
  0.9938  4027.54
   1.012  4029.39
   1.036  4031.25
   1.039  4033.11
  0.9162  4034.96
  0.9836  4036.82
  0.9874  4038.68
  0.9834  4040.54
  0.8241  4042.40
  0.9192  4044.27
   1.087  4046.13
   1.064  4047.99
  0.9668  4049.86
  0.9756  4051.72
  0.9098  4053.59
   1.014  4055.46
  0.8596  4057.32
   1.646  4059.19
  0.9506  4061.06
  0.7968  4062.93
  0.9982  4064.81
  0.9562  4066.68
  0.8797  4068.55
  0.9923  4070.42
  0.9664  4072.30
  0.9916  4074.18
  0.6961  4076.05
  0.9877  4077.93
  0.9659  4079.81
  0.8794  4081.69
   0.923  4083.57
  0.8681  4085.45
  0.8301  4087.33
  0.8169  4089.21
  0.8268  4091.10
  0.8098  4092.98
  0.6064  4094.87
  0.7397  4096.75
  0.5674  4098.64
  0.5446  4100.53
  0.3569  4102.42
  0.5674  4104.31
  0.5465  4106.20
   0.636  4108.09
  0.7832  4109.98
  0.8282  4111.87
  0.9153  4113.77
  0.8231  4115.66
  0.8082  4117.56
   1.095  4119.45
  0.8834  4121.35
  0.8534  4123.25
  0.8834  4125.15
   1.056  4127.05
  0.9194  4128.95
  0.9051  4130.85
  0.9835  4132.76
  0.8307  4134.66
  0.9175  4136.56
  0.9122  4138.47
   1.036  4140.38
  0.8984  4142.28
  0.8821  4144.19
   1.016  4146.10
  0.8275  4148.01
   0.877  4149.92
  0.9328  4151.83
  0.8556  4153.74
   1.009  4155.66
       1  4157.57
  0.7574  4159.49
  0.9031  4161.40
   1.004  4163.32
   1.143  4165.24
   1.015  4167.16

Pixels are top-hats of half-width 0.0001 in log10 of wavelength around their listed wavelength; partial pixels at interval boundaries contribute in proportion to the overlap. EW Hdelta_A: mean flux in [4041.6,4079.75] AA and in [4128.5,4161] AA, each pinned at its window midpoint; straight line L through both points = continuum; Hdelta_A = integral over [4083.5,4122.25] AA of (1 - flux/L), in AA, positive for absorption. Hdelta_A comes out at 8.08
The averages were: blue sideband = 0.974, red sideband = 0.915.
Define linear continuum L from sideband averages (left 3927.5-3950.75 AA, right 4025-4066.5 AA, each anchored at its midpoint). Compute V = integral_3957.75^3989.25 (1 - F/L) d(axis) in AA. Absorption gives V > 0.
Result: 6.3 AA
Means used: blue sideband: 0.816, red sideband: 0.991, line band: 0.699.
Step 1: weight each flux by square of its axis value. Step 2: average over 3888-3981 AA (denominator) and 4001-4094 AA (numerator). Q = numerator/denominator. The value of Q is 1.32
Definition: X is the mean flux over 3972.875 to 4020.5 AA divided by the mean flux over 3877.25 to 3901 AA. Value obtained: 1.4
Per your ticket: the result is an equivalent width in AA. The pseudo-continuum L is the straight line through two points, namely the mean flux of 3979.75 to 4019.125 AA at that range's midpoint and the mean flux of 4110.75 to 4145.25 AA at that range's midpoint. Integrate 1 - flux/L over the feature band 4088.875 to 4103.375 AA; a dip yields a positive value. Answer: 4.28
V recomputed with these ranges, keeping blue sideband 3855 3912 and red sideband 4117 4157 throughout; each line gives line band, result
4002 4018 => -2.31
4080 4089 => 0.20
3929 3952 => 0.09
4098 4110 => 4.66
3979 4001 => -1.95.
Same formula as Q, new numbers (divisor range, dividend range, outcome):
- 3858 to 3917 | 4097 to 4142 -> 1.14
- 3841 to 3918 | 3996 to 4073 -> 1.34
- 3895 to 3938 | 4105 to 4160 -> 1.15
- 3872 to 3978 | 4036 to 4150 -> 1.25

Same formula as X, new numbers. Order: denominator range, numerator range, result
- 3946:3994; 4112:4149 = 1.20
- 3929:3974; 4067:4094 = 1.20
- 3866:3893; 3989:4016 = 1.38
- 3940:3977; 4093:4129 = 1.04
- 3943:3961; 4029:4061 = 1.18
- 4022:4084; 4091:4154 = 0.84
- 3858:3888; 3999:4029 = 1.23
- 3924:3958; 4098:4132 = 0.94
